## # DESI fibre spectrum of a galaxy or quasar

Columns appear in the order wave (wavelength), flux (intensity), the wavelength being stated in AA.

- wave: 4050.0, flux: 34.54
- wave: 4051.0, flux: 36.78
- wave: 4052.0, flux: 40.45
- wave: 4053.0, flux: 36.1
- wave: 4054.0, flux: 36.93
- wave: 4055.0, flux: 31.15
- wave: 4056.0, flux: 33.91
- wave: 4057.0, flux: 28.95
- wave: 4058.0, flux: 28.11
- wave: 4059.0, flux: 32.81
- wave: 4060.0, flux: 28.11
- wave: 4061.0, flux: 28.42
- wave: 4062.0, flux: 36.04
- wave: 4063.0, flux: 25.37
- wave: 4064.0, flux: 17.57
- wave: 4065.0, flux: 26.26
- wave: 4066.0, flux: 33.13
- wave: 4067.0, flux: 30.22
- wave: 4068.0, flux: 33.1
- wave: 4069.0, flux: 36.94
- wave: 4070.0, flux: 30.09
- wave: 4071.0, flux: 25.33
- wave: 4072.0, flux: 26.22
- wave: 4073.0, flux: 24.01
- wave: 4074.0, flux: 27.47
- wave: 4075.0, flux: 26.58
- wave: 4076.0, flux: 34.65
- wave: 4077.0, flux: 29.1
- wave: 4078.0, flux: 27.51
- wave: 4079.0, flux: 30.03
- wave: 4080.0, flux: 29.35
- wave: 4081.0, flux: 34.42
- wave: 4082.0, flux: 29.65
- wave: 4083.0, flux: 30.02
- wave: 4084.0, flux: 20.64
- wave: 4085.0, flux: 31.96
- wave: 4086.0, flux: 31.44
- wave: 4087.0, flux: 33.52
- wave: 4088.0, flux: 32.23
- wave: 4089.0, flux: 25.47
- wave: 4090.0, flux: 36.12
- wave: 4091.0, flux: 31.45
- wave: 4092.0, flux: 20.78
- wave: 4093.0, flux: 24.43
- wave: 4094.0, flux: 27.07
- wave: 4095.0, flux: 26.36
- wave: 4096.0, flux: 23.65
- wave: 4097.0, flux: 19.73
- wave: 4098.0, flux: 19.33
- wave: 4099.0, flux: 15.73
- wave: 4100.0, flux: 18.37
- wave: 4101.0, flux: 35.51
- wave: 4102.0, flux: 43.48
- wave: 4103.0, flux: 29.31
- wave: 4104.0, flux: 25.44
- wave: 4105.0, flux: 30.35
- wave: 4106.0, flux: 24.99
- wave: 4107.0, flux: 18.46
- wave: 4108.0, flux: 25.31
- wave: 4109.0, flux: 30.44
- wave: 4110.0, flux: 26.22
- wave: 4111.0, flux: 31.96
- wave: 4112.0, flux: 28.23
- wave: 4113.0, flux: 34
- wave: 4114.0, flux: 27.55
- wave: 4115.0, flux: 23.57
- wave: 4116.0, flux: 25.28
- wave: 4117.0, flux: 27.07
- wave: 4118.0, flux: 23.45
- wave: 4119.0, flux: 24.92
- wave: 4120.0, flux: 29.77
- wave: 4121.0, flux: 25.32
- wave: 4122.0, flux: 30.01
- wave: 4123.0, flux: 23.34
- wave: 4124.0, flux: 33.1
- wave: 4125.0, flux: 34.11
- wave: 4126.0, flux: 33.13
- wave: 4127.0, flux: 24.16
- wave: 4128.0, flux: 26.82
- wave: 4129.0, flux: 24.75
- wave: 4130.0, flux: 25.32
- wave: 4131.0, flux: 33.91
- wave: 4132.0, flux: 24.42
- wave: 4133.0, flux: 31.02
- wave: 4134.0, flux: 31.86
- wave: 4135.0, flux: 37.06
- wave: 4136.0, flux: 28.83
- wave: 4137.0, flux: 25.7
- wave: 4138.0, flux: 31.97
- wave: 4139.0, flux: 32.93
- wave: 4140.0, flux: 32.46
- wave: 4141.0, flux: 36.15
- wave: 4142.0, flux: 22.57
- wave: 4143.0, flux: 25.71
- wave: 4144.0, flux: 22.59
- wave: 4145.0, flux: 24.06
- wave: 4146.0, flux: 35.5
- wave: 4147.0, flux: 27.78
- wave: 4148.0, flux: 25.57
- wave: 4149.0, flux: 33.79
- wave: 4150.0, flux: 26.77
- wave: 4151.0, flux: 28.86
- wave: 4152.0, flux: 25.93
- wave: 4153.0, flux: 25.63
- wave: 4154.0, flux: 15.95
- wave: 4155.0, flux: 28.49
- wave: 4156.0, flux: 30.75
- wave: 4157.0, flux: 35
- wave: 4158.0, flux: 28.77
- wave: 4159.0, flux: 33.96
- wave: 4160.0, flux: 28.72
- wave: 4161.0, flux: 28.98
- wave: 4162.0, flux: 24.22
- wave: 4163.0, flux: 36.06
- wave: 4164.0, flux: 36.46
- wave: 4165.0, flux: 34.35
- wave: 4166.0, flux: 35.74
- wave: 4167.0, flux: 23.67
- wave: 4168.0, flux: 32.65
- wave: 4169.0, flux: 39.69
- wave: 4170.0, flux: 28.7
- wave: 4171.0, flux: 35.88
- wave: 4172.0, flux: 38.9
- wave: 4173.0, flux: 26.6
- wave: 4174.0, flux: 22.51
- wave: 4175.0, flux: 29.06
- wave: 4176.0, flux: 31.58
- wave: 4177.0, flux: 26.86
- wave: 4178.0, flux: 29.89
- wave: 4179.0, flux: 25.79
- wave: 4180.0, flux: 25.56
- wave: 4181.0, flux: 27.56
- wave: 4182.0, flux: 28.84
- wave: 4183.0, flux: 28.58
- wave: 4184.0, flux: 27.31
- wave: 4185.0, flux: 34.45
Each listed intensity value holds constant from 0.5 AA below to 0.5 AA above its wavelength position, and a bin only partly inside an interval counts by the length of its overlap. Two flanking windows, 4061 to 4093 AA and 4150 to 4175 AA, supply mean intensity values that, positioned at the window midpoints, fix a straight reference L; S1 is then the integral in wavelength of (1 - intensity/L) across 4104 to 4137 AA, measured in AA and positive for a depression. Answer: 1.9 AA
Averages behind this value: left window 29.2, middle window 28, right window 30.2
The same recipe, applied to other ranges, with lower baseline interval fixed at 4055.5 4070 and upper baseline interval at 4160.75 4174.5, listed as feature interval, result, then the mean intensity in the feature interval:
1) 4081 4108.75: 2.97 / 27.2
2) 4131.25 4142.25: 0.19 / 30.7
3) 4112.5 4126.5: 1.25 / 28.2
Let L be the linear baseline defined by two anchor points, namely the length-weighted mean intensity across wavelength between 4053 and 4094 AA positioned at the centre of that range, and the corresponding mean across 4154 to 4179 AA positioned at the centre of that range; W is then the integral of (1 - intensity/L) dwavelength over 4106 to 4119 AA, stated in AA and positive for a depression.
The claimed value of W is 1.47 AA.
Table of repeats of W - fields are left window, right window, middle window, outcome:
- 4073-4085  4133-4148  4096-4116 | 1.78 AA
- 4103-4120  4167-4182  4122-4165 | -1.25 AA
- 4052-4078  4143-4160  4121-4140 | -0.69 AA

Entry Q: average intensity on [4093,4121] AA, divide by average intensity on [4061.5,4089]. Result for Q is 0.90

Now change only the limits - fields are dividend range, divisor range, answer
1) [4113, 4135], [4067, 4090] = 0.95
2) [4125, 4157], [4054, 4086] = 0.97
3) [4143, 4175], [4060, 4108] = 1.06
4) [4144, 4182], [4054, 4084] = 1.00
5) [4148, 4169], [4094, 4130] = 1.11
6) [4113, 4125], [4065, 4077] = 0.92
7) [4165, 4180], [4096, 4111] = 1.17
